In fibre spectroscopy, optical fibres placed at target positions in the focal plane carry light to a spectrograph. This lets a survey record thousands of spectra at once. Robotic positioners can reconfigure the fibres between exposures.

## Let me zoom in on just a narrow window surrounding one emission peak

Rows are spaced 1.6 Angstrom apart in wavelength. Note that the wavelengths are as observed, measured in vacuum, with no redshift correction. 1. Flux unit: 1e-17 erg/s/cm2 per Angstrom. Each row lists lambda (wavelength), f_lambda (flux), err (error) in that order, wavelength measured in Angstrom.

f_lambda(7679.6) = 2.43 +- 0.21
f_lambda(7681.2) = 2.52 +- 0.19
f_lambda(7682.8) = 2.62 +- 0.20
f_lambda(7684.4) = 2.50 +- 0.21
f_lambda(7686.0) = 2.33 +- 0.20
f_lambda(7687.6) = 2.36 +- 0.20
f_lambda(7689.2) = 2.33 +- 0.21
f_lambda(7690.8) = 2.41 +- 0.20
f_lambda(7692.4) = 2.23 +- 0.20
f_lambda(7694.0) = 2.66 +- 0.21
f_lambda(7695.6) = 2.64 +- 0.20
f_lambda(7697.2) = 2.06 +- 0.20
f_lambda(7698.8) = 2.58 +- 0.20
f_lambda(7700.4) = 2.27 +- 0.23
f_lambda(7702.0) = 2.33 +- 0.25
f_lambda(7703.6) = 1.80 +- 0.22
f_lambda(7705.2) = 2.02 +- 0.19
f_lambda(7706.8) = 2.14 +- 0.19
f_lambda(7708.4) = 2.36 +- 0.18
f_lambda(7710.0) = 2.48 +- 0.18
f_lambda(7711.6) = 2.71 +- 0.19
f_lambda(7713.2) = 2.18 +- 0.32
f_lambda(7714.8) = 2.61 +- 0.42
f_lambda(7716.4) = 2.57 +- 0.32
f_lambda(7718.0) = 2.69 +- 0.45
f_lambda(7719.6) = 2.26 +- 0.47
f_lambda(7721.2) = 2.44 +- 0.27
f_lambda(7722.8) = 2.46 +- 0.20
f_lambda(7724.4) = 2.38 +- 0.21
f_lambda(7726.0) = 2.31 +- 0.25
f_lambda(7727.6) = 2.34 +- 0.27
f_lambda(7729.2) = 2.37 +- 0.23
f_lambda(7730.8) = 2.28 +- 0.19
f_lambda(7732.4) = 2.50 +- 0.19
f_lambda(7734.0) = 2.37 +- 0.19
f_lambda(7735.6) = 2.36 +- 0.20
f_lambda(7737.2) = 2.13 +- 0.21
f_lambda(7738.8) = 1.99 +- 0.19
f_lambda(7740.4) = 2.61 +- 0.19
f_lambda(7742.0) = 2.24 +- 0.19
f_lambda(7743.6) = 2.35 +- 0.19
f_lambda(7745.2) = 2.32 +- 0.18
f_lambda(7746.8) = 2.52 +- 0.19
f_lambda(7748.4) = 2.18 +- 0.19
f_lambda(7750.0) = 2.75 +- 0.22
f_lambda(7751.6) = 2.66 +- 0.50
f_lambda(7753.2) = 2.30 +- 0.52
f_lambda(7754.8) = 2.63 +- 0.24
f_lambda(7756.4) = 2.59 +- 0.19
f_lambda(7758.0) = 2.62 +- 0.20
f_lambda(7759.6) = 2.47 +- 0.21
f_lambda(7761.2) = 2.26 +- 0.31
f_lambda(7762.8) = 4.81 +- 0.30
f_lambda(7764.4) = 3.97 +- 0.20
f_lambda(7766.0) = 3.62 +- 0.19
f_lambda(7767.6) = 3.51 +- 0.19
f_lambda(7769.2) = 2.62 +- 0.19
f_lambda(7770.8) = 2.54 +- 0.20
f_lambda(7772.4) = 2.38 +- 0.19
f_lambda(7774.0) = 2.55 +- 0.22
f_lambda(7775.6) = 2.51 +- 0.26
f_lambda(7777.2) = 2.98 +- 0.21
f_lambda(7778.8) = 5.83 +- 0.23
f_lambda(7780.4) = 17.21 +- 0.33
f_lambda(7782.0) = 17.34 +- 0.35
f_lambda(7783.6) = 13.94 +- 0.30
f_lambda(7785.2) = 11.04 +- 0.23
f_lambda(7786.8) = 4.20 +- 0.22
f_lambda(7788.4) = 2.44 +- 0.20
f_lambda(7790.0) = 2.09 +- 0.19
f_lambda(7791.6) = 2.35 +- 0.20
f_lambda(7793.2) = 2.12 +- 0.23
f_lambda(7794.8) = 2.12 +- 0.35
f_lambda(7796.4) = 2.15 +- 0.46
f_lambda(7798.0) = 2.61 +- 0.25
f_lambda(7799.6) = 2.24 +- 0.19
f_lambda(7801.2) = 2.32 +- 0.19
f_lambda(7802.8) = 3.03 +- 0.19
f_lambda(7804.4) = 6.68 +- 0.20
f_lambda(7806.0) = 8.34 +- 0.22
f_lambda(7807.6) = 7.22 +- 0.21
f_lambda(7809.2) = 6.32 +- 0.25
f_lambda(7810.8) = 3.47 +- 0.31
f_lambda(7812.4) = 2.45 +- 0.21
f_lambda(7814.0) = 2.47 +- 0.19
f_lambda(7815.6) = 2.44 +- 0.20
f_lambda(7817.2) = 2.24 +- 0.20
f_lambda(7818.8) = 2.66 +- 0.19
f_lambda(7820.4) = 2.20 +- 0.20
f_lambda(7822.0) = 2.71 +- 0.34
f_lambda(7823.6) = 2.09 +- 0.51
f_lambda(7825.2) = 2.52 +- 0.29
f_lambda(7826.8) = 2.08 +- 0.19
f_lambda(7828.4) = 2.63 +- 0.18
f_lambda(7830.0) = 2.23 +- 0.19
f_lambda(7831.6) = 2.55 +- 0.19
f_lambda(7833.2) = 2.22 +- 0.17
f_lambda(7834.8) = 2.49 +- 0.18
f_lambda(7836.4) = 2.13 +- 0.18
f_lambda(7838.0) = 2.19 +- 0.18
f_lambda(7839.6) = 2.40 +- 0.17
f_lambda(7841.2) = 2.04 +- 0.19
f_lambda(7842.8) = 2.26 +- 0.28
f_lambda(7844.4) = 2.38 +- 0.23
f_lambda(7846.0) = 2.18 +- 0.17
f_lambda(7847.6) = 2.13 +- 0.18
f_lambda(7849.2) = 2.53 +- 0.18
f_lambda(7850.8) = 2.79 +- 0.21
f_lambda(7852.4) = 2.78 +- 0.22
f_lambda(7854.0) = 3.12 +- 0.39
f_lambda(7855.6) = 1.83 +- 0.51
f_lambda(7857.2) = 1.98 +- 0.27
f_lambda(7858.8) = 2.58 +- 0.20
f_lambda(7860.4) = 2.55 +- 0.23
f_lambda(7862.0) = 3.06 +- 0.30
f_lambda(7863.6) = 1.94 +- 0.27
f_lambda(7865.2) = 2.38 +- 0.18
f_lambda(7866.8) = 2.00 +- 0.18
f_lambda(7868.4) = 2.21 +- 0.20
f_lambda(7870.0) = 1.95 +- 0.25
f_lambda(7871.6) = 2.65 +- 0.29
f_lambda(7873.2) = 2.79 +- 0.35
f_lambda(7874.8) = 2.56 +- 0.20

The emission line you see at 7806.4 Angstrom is [N II] 6583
